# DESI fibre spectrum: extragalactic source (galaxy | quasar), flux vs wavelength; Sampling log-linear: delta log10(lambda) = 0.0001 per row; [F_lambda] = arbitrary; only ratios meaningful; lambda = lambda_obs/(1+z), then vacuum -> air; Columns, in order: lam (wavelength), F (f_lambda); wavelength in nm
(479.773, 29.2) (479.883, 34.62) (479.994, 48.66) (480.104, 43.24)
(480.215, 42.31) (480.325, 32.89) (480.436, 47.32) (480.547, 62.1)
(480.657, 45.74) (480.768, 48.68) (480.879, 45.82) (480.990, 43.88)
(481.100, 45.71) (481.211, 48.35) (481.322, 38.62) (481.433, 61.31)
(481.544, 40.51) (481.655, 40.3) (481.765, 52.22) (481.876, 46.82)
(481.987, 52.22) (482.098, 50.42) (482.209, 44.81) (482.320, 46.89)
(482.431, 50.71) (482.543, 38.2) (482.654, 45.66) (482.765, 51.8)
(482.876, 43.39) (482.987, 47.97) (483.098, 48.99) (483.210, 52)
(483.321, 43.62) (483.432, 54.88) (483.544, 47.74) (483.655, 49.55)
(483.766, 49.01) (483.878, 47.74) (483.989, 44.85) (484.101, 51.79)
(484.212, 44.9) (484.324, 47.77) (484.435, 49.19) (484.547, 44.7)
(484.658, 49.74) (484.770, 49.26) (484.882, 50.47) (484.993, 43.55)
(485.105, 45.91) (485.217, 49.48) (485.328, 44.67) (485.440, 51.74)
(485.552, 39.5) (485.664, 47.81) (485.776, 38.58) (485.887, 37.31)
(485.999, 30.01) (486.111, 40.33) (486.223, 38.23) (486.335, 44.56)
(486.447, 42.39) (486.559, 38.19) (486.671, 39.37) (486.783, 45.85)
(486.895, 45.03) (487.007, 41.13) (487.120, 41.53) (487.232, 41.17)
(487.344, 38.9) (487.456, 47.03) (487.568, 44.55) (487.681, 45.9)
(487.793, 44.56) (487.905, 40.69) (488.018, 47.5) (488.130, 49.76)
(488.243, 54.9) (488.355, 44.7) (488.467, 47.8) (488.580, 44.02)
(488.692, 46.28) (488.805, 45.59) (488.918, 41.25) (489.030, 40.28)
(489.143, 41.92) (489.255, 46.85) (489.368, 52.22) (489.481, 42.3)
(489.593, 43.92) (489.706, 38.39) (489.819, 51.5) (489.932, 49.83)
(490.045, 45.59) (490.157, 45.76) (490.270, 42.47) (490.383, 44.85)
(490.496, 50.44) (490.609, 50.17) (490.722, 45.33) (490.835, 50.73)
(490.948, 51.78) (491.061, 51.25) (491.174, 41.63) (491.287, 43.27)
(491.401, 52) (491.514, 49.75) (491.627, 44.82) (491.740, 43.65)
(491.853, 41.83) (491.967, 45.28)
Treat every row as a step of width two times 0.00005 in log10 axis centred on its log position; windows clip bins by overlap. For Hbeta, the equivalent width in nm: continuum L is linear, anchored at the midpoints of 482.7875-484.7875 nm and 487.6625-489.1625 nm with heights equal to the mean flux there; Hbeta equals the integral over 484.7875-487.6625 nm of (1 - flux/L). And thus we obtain 0.242 nm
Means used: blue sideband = 48.2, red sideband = 45.4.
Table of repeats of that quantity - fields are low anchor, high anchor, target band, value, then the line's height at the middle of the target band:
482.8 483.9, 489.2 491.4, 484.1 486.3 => 0.163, 48.1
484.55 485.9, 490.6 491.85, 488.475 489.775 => 0.075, 46.8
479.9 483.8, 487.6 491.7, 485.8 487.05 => 0.174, 46.7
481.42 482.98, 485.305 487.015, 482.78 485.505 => -0.227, 44.4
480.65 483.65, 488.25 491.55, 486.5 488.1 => 0.125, 46.7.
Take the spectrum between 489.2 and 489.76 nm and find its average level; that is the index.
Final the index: 44.7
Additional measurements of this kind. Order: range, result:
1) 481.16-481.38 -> 43.5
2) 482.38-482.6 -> 44.2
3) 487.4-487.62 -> 45.9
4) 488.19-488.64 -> 47.9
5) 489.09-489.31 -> 44.5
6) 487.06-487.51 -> 42.1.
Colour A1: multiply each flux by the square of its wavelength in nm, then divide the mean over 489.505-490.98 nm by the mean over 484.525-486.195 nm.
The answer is 1.08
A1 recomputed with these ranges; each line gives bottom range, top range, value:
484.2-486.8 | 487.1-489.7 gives 1.04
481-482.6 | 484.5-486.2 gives 0.95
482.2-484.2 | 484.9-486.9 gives 0.90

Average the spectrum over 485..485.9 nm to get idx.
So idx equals 44.7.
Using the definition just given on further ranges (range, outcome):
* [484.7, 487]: 43.1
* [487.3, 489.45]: 45.5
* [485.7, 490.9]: 44.2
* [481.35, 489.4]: 45.7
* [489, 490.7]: 45.8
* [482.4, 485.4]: 47.7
